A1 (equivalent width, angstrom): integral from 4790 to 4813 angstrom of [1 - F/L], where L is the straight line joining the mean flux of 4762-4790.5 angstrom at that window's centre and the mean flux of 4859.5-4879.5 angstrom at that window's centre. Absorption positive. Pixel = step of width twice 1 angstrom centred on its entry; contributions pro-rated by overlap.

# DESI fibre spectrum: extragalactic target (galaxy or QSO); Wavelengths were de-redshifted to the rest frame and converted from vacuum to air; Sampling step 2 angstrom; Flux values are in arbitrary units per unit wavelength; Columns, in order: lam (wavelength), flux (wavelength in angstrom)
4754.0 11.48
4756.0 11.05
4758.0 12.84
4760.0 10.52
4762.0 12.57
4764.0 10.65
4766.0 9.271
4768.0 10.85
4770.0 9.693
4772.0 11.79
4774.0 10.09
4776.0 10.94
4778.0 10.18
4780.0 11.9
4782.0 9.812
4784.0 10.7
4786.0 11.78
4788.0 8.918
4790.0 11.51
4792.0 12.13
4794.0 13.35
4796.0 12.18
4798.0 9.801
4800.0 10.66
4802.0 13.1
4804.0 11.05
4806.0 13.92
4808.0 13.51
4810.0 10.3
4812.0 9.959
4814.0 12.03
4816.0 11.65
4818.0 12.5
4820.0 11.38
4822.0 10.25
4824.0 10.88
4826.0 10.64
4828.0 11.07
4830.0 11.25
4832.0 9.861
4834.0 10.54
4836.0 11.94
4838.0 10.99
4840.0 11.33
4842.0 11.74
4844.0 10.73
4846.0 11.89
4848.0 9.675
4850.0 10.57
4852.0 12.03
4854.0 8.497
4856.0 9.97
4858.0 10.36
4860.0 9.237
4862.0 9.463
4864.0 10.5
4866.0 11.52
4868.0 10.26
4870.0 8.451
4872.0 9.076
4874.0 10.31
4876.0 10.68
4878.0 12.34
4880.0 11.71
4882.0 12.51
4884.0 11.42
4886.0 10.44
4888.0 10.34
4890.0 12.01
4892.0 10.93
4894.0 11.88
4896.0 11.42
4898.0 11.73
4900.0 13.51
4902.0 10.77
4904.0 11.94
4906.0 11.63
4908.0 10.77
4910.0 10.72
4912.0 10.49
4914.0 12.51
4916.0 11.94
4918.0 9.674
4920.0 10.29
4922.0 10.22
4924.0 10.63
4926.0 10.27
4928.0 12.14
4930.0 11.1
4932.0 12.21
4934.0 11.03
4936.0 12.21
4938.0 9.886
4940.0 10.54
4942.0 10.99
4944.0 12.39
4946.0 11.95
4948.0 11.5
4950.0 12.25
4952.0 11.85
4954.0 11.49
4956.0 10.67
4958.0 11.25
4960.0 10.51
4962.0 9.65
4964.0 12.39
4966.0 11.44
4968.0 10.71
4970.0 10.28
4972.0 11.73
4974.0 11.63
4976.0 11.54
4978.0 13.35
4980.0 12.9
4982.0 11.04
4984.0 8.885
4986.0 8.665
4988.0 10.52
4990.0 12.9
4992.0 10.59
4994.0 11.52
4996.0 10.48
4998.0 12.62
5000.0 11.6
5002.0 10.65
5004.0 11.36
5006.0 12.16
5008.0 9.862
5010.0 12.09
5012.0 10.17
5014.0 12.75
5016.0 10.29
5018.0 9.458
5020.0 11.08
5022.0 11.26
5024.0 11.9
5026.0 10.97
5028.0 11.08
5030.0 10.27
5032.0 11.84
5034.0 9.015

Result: -2.78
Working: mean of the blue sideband 10.6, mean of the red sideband 10.2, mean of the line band 11.8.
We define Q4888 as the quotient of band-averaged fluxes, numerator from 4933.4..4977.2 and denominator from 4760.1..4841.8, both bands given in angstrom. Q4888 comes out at 1.0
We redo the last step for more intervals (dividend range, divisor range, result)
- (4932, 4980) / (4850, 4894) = 1.08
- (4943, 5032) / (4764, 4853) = 1.01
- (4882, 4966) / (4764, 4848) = 1.01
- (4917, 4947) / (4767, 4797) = 1.00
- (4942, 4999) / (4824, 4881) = 1.07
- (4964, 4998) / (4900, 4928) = 1.02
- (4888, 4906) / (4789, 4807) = 0.98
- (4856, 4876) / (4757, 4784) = 0.92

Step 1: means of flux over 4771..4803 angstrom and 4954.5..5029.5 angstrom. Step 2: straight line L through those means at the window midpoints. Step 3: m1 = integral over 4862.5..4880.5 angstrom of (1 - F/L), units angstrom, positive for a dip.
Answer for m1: 1.1 angstrom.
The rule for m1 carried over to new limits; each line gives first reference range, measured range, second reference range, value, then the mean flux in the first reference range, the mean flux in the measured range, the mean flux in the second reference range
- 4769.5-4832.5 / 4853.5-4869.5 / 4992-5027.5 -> 1.8 angstrom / 11.2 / 9.97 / 11.2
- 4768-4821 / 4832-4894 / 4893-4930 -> 3.1 angstrom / 11.3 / 10.7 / 11.2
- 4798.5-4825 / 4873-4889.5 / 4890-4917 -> 0.5 angstrom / 11.6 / 11.2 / 11.6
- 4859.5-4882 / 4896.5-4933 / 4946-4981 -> -1.1 angstrom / 10.4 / 11.3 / 11.5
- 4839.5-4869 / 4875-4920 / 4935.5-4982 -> -2.1 angstrom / 10.5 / 11.4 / 11.4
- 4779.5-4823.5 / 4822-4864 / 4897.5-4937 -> 2.9 angstrom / 11.5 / 10.6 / 11.3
